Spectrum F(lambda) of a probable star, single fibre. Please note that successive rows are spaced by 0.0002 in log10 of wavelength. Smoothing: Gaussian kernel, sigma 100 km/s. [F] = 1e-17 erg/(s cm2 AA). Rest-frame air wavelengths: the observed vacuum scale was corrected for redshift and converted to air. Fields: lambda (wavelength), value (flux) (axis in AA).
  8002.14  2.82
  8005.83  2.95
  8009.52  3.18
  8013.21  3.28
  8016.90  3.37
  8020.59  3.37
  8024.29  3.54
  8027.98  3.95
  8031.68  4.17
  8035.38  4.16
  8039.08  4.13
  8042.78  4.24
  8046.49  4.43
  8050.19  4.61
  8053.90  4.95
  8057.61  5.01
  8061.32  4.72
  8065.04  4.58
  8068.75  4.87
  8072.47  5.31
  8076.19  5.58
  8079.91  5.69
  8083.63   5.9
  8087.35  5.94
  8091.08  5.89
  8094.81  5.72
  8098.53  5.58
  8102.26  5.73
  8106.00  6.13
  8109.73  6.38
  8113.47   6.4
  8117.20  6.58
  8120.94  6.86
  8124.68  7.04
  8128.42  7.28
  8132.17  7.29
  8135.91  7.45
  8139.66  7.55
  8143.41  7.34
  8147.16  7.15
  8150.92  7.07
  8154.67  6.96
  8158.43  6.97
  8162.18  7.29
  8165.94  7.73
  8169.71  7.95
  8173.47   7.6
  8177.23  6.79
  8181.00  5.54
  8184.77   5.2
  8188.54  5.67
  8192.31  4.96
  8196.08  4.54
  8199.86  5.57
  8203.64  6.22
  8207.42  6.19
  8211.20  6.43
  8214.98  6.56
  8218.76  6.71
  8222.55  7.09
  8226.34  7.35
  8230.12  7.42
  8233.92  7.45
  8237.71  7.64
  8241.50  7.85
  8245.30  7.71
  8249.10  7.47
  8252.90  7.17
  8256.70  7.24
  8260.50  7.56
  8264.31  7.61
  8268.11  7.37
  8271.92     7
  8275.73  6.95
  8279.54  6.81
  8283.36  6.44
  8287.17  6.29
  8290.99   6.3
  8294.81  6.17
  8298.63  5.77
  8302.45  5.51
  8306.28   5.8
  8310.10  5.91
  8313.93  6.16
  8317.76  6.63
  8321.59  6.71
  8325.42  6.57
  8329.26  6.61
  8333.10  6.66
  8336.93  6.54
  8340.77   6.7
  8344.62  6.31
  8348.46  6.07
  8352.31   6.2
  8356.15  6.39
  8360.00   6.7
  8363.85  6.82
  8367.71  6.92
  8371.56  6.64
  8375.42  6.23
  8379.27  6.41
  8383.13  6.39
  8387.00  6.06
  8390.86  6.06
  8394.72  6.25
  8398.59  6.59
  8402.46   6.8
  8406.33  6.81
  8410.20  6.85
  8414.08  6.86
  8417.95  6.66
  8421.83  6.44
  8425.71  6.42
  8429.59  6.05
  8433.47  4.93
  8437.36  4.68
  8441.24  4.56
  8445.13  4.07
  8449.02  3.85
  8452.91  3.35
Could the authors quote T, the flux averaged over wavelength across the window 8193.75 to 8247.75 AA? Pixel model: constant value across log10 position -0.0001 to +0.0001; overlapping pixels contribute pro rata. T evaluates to 6.76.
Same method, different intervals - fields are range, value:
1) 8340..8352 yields 6.3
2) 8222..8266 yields 7.47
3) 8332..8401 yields 6.44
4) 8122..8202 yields 6.71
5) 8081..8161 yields 6.63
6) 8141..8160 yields 7.11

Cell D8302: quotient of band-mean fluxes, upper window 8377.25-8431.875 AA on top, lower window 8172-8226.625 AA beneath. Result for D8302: 1.06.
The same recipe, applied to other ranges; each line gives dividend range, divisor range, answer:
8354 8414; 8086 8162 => 0.98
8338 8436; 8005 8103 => 1.38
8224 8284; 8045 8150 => 1.22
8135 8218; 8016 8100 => 1.37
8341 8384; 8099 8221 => 0.98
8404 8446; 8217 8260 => 0.80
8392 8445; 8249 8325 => 0.92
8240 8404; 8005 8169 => 1.18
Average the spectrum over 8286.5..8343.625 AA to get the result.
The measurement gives 6.29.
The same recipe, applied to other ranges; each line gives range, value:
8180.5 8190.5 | 5.46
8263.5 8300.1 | 6.65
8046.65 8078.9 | 4.95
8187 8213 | 5.65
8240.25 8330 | 6.73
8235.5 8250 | 7.68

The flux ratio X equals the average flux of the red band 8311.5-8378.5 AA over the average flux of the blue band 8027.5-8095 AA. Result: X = 1.32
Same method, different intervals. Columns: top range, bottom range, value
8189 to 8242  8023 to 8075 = 1.45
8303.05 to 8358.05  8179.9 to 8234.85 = 1.03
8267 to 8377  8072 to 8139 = 1.02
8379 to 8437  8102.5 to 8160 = 0.91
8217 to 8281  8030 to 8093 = 1.48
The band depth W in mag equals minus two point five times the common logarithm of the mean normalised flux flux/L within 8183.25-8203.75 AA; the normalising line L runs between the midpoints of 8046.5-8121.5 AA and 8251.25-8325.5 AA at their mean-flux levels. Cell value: 0.16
